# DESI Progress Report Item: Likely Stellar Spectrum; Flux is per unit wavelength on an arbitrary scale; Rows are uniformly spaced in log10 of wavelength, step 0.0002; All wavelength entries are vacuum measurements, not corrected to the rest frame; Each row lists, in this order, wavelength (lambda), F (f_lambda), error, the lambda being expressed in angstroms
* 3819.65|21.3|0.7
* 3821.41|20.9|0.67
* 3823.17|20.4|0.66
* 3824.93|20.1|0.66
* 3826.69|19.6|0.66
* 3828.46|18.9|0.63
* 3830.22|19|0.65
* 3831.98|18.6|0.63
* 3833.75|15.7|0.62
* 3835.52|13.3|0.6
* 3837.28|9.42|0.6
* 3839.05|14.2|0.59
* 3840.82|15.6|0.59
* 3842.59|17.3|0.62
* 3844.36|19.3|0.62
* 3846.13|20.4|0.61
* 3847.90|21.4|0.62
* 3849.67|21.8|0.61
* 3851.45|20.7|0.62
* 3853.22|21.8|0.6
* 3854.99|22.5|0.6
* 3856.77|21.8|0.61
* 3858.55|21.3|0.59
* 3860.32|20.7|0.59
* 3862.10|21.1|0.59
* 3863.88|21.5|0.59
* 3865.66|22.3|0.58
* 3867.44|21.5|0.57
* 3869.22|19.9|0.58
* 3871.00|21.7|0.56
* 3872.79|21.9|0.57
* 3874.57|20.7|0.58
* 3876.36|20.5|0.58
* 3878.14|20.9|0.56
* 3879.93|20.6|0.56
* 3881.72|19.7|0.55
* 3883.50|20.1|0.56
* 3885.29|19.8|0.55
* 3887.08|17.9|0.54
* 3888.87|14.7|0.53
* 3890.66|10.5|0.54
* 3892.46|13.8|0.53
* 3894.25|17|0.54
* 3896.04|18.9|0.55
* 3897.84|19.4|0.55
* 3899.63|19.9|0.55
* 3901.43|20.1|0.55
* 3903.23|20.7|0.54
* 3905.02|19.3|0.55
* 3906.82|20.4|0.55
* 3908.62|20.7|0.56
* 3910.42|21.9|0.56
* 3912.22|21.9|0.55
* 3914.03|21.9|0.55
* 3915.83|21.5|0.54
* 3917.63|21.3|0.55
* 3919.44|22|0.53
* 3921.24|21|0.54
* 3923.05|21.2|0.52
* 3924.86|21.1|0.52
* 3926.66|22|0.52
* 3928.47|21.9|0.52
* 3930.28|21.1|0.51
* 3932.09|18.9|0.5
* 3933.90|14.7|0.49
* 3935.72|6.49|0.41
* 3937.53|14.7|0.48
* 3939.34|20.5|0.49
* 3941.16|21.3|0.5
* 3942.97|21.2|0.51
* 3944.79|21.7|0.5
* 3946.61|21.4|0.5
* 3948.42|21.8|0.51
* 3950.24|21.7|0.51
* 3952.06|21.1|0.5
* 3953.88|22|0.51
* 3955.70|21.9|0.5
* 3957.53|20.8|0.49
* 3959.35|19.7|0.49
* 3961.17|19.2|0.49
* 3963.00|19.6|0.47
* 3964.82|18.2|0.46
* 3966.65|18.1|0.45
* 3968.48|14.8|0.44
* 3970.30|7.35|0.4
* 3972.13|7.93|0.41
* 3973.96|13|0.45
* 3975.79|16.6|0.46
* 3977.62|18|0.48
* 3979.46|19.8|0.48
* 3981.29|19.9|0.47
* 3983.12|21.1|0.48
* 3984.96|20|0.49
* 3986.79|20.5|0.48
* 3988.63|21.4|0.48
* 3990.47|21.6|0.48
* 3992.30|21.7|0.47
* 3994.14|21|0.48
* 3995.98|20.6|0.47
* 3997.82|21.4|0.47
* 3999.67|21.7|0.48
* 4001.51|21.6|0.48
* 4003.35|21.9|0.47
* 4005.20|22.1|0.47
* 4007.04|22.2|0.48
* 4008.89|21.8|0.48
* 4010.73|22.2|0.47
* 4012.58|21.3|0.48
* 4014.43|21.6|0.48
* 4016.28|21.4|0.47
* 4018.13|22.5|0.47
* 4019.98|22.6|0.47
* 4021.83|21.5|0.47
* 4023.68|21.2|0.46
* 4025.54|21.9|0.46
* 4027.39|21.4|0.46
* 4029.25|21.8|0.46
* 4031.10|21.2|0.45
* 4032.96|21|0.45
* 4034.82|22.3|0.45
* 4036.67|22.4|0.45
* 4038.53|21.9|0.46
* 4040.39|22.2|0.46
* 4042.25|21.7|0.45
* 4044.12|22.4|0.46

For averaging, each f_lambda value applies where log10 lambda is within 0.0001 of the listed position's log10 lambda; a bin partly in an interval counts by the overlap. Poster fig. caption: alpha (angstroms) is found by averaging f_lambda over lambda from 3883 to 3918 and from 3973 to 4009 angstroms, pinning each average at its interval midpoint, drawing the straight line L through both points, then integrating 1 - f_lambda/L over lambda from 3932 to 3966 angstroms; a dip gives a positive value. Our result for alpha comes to 0.8 angstroms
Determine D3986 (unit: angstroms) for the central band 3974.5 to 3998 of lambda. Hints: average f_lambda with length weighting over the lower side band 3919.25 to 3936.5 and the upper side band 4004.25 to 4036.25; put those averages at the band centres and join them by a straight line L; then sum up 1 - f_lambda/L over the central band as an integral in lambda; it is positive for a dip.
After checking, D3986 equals 0.7 angstroms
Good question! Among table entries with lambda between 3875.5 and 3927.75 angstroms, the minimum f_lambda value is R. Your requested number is 10.5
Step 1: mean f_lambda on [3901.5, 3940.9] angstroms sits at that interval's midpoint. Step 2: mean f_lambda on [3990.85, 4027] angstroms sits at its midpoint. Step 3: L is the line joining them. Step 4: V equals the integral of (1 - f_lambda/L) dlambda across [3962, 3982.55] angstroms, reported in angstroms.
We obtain 4.96 angstroms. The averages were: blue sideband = 19.8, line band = 15.9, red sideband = 21.7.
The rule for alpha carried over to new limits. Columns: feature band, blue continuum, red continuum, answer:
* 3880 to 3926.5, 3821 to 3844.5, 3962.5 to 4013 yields -3.70 angstroms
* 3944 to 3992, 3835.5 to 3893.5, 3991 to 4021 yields 5.00 angstroms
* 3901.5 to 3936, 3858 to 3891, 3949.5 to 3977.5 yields -2.76 angstroms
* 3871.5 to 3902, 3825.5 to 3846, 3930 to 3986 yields -2.39 angstroms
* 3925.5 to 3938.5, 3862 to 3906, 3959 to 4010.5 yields 1.36 angstroms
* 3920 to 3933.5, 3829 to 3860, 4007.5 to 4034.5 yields -0.55 angstroms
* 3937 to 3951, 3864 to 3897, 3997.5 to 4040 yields -0.25 angstroms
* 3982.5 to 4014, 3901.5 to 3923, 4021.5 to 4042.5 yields 0.18 angstroms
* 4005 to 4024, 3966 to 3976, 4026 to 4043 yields -3.05 angstroms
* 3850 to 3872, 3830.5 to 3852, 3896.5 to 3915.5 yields -3.74 angstroms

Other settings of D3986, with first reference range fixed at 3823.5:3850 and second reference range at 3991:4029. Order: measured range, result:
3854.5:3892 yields -3.1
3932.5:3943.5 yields 2.0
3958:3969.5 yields 1.3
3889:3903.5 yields 1.4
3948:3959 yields -0.6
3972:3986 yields 2.3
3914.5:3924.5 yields -0.9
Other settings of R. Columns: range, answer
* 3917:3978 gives 6.49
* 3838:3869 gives 14.2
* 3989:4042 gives 20.6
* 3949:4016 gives 7.35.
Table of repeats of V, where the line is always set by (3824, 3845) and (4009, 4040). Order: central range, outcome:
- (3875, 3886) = -1.4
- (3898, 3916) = -2.0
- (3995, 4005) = -0.2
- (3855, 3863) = -1.8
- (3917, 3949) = -0.5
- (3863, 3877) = -2.8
